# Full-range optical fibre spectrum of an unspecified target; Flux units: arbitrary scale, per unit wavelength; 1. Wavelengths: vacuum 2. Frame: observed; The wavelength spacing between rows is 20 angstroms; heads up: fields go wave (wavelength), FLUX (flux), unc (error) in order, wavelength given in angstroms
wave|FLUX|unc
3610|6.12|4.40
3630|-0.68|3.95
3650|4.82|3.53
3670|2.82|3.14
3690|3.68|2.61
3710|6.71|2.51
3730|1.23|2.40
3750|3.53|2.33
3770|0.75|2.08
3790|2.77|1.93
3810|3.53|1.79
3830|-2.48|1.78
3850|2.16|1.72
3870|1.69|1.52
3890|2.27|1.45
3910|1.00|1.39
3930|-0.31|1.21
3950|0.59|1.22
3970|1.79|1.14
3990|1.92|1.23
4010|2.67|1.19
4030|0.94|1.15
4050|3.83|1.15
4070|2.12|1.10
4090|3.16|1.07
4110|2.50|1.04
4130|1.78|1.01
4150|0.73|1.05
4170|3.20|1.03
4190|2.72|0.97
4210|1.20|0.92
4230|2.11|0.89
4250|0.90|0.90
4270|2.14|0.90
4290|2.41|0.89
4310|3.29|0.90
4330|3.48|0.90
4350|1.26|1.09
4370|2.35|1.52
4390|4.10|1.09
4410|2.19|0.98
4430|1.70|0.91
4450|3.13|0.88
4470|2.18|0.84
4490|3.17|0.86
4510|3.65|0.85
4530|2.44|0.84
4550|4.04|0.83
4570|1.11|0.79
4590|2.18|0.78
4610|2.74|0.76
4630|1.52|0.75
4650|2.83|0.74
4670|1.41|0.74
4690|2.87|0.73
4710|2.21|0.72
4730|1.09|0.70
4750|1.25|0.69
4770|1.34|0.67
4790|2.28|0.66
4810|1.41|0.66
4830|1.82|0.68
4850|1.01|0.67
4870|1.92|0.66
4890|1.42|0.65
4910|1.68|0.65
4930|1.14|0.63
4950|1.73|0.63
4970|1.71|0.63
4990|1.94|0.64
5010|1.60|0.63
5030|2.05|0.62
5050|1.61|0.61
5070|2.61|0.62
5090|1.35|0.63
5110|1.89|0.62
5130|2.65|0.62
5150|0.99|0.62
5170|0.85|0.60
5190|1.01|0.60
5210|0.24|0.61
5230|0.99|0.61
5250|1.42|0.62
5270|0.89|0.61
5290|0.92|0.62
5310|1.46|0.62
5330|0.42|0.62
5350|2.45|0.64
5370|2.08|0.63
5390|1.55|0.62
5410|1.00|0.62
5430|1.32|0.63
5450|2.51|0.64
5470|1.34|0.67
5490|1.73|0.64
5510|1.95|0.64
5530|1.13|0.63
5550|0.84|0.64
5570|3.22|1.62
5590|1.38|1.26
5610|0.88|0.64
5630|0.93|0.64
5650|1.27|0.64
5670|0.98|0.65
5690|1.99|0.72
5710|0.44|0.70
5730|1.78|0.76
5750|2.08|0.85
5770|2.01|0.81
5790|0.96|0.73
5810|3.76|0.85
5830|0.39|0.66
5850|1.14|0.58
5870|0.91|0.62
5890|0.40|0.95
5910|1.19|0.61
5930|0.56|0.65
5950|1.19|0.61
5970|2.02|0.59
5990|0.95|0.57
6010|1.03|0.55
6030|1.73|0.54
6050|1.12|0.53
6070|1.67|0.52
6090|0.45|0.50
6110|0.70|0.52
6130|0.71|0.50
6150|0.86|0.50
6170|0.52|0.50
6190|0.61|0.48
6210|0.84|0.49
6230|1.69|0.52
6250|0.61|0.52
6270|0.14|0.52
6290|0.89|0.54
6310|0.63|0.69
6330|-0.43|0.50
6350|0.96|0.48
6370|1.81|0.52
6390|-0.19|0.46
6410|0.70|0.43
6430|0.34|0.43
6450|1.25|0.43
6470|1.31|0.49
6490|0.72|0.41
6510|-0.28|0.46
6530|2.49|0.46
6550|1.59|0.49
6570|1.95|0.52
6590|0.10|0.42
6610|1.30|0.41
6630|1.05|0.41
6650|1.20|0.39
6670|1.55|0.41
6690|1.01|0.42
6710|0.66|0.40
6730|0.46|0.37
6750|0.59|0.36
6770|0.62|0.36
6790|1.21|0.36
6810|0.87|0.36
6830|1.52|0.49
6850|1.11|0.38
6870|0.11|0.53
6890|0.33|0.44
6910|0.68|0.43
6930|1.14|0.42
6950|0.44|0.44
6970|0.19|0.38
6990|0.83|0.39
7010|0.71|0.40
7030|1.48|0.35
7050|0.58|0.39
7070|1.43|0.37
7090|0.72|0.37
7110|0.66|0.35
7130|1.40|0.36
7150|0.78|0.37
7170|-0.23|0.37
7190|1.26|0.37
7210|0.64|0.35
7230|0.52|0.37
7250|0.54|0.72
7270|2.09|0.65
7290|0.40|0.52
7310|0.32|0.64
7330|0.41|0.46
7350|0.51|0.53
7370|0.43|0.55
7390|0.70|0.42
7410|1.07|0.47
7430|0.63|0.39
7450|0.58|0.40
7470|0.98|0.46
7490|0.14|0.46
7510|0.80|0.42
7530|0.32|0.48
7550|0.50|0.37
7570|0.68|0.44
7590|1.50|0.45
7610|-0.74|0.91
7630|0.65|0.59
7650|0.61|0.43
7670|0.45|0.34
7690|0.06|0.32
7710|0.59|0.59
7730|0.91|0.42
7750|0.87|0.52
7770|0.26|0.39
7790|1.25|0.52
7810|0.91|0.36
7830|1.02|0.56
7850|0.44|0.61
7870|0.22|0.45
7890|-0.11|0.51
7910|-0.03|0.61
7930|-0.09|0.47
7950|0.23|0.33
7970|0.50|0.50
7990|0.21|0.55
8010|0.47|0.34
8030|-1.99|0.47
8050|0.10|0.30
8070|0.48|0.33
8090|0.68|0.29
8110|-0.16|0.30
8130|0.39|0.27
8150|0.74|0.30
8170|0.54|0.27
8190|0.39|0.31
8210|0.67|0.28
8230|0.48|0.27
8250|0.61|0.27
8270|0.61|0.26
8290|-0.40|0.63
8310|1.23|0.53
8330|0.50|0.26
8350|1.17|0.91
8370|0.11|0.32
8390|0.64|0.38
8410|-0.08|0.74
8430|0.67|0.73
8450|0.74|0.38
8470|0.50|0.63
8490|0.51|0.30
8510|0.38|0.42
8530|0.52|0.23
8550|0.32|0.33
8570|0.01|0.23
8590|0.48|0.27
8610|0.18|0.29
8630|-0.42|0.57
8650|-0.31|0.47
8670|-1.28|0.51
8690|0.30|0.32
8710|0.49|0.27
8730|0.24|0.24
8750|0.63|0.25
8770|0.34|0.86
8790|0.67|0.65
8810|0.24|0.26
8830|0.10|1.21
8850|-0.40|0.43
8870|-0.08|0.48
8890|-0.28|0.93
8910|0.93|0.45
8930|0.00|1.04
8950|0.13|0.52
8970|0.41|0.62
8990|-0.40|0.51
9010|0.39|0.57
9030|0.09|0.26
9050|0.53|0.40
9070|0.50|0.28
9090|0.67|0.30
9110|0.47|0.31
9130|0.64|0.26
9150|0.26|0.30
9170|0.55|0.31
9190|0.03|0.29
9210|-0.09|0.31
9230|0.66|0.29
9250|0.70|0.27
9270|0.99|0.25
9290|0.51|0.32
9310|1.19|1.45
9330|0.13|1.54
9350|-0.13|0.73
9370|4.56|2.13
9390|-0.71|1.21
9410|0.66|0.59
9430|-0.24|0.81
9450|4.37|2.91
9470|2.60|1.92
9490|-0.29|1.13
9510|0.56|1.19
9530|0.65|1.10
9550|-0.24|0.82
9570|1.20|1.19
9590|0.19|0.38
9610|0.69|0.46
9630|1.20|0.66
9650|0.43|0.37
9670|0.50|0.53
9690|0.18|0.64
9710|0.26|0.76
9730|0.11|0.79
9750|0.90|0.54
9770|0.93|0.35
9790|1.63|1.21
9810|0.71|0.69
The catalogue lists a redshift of 1.53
